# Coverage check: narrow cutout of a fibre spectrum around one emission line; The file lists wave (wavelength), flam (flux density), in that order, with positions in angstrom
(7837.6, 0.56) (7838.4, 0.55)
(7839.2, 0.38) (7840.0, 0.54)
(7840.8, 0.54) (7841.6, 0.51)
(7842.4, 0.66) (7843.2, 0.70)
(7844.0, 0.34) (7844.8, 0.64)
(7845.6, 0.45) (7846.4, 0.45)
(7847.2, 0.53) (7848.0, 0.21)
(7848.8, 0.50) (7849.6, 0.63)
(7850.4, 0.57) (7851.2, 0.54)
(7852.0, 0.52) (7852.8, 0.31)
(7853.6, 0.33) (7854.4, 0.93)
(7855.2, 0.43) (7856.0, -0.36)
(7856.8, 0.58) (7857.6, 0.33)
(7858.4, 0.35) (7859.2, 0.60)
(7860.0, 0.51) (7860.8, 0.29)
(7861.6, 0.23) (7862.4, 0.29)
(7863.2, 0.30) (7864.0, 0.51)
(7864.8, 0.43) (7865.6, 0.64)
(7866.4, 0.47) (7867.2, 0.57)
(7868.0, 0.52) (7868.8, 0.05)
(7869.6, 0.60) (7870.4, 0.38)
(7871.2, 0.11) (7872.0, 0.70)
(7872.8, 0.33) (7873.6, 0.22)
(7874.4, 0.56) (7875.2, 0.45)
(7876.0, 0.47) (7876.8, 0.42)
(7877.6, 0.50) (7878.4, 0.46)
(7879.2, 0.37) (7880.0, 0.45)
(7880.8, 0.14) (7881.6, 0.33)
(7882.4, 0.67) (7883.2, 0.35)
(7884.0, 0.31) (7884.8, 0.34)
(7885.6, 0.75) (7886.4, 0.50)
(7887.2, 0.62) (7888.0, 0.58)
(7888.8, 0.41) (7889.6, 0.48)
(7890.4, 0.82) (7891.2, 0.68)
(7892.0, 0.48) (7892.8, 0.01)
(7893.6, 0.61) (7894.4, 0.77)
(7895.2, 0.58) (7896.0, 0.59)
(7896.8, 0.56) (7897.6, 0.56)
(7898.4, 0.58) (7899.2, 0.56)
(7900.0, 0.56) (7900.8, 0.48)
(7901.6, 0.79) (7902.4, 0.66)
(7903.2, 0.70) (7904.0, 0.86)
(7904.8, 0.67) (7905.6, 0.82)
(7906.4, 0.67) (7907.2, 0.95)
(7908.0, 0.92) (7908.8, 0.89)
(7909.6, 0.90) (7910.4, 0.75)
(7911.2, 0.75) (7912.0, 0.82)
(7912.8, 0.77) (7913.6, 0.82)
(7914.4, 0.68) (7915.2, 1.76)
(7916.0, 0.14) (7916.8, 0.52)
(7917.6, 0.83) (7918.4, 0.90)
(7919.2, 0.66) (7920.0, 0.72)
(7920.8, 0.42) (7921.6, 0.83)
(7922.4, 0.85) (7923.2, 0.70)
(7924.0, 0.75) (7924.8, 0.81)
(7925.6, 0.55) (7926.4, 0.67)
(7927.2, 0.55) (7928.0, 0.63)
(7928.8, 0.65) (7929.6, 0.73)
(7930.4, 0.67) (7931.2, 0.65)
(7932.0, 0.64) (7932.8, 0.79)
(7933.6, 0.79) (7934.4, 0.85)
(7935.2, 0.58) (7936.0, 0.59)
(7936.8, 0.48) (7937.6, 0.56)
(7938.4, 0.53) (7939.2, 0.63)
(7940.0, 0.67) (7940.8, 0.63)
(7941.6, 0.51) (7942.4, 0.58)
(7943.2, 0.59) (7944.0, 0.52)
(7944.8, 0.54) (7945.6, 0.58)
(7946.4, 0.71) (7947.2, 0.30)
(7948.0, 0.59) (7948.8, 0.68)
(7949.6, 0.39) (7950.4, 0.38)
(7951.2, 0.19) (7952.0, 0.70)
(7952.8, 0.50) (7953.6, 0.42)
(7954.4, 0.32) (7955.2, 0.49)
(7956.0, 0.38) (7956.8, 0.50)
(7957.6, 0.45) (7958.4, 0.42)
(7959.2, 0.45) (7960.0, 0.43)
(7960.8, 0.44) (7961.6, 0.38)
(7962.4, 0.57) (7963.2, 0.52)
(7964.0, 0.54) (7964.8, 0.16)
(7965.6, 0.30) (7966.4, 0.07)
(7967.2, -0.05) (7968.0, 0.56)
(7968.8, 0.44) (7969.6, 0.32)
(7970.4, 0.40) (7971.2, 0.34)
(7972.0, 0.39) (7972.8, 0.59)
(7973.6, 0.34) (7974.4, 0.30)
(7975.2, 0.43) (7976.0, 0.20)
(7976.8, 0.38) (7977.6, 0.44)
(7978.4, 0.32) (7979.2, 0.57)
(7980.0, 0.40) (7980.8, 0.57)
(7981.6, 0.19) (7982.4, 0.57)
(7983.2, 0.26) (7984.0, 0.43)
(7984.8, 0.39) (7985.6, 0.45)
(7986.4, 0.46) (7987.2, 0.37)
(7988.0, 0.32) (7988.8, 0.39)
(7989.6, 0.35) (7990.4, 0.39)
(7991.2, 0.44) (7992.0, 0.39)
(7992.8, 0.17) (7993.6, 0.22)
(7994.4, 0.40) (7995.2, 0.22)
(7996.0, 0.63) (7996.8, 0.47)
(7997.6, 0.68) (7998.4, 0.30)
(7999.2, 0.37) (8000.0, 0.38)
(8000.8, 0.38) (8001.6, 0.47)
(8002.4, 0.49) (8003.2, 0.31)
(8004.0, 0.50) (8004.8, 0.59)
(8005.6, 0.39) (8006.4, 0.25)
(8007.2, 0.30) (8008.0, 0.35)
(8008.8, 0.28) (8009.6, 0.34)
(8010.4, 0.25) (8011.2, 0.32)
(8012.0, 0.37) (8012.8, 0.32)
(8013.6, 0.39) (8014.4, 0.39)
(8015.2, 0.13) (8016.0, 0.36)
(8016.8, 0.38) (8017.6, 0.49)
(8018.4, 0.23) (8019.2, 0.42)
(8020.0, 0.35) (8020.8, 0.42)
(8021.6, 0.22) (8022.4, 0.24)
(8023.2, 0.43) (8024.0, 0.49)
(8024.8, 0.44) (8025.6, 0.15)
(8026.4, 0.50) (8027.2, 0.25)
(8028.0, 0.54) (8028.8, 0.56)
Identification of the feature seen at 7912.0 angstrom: C III] 1909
